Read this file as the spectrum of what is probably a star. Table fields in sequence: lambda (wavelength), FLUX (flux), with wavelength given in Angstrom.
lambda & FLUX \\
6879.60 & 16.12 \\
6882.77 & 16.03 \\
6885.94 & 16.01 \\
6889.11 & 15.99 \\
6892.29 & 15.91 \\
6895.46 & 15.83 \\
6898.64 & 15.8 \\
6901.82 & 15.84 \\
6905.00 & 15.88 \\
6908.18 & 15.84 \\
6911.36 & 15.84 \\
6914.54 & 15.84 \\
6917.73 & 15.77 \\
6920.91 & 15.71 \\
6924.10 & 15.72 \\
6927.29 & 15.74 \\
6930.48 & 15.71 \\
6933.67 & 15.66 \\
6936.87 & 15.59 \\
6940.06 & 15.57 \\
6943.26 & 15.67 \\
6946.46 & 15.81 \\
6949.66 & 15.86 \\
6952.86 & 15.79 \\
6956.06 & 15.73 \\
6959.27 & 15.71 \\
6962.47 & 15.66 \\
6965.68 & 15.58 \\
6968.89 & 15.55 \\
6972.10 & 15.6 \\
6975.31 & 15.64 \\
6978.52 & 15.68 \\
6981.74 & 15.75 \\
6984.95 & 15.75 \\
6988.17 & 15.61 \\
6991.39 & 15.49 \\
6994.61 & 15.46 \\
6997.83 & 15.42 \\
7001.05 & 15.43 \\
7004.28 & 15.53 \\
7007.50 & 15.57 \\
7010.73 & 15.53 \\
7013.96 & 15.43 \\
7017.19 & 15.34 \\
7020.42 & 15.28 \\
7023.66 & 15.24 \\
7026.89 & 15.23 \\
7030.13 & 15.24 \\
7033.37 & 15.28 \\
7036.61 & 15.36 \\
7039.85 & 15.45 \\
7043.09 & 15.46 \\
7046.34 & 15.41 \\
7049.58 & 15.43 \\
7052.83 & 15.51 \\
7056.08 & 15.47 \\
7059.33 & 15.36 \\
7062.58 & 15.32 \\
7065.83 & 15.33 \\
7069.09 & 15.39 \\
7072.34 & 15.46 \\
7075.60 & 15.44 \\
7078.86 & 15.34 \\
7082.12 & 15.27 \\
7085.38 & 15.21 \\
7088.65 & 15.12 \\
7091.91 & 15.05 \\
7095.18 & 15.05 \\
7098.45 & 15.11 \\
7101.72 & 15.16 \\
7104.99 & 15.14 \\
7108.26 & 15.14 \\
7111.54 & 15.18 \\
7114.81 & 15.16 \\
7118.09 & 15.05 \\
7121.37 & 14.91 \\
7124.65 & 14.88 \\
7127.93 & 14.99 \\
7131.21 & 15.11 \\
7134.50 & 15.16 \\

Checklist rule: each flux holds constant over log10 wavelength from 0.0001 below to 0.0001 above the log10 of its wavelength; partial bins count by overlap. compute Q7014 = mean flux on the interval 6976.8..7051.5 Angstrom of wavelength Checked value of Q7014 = 15.5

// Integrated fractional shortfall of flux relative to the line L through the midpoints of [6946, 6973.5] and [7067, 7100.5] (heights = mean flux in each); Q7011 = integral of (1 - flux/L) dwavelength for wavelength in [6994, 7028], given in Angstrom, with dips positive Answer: 0.2 Angstrom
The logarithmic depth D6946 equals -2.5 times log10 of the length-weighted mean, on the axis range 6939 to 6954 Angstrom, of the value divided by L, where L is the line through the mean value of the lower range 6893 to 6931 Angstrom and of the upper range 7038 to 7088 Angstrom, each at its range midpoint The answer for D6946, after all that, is 0.00 mag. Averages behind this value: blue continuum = 15.8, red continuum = 15.4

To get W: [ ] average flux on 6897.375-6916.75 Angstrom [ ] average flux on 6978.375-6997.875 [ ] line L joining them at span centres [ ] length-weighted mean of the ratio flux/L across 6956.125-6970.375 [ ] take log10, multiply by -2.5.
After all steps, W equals 0.00 mag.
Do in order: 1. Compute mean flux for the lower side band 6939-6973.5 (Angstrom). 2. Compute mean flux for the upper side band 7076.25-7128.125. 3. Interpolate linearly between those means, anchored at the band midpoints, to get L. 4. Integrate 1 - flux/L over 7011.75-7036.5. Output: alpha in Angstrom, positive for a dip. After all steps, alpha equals 0.2 Angstrom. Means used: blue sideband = 15.7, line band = 15.3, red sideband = 15.1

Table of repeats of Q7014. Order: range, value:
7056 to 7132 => 15.2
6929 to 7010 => 15.6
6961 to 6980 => 15.6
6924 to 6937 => 15.7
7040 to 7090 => 15.4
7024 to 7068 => 15.4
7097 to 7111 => 15.1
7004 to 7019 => 15.5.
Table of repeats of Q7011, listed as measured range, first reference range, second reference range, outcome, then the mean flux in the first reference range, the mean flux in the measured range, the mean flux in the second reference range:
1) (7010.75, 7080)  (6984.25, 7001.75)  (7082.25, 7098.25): -0.3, 15.5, 15.4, 15.1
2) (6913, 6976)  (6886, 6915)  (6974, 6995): 0.2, 15.9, 15.7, 15.6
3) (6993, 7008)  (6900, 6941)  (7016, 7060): 0.0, 15.8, 15.5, 15.4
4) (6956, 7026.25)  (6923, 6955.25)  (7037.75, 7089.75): 0.2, 15.7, 15.5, 15.4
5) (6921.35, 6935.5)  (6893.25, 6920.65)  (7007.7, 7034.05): 0.0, 15.8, 15.7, 15.3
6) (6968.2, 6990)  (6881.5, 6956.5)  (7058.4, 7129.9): -0.1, 15.8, 15.7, 15.2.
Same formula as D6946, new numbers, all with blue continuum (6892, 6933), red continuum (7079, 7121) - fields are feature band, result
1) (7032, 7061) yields -0.01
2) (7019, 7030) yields 0.01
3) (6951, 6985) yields -0.01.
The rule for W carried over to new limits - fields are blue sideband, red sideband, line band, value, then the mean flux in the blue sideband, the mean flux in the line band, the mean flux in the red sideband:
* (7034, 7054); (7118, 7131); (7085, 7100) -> 0.00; 15.4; 15.1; 15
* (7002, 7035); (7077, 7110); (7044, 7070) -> -0.01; 15.4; 15.4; 15.2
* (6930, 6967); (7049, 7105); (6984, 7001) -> 0.00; 15.7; 15.5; 15.3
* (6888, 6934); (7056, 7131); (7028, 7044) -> 0.00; 15.8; 15.3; 15.2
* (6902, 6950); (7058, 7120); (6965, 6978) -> 0.00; 15.7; 15.6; 15.2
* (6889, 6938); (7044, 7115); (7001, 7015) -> 0.00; 15.8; 15.5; 15.3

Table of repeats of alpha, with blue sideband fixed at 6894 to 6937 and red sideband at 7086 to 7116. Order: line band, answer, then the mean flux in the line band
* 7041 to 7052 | -0.09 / 15.4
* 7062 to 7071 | -0.06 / 15.4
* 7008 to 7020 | 0.00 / 15.4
